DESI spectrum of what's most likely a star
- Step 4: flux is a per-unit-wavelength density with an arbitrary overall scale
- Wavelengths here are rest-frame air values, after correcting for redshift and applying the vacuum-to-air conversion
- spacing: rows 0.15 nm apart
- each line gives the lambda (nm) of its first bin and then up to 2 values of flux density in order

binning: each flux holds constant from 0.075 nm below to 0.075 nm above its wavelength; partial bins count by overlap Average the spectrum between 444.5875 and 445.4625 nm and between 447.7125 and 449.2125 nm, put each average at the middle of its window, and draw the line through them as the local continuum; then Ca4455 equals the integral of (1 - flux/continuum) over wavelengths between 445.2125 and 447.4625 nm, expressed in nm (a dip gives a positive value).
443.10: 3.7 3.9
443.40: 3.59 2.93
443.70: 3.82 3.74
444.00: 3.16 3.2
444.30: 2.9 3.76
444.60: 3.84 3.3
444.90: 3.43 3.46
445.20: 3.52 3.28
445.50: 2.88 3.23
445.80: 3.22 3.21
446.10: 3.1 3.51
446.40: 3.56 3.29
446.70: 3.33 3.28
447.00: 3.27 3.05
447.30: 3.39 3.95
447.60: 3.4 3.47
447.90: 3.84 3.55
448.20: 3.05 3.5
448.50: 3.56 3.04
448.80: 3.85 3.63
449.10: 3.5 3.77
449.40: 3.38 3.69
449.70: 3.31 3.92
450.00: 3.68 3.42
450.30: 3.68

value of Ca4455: 0.11 nm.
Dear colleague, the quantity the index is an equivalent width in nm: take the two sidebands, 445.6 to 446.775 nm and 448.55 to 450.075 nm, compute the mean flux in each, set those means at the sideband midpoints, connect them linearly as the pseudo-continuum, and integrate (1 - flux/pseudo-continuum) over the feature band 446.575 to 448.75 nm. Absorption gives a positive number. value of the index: 0.02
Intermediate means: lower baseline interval 3.31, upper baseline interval 3.58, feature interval 3.41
